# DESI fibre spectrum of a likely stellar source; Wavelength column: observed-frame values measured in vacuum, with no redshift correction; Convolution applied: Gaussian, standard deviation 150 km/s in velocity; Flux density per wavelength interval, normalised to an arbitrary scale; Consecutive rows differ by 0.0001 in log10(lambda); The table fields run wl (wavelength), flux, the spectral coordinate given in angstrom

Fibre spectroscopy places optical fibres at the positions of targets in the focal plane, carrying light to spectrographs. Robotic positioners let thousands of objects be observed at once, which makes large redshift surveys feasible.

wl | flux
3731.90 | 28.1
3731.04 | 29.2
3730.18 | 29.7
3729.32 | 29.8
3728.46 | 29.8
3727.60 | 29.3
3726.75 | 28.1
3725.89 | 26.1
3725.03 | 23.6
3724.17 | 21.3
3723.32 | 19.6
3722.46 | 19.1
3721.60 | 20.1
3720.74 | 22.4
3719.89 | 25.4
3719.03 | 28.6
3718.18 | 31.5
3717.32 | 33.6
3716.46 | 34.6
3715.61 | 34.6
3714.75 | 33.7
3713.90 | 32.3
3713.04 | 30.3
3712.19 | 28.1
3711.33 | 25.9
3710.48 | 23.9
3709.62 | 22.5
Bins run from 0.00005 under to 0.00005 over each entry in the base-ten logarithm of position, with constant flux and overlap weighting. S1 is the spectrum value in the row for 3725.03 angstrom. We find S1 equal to 23.6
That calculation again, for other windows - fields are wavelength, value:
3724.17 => 21.3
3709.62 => 22.5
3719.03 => 28.6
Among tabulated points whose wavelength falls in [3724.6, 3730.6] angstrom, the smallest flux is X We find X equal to 23.6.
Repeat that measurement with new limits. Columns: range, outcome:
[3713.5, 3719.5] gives 28.6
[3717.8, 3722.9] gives 19.1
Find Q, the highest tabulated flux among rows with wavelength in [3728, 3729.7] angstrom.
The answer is 29.8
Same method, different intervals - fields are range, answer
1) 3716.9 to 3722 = 33.6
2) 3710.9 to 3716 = 34.6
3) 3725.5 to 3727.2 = 28.1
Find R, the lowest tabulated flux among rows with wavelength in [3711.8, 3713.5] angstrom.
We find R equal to 28.1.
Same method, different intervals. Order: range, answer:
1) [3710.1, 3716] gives 23.9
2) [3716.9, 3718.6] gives 31.5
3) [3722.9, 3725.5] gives 19.6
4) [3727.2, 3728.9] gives 29.3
